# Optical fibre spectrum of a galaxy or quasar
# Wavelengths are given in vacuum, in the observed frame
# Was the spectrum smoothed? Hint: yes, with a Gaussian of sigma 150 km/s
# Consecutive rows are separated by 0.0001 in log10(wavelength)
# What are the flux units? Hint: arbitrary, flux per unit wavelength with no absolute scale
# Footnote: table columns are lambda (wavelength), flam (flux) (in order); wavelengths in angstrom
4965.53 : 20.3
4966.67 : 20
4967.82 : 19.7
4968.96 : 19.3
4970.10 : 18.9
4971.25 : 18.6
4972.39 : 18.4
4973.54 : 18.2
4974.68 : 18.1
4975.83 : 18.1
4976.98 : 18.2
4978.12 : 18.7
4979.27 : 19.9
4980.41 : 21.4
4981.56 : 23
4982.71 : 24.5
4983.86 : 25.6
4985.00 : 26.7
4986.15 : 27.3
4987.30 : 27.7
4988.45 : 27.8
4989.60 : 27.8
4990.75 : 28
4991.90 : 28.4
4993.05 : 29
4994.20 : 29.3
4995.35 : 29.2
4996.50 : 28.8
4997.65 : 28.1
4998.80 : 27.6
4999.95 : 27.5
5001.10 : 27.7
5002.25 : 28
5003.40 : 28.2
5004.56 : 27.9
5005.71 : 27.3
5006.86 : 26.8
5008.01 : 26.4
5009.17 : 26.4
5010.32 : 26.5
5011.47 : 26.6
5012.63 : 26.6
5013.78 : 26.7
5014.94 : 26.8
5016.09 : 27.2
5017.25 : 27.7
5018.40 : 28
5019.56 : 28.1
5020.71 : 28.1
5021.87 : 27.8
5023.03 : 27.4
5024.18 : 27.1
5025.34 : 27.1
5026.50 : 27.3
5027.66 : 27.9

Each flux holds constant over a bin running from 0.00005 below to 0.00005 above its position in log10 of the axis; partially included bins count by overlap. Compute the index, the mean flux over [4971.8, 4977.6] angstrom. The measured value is 18.2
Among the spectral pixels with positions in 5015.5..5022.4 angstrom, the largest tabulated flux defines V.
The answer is 28.1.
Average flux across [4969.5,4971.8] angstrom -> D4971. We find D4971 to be 18.7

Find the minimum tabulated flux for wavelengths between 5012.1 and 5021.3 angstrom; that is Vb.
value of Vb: 26.6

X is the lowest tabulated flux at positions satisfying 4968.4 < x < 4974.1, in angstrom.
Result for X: 18.2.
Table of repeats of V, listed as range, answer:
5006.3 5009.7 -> 26.8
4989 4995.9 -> 29.3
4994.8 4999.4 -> 29.2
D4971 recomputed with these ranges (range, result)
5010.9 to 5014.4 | 26.6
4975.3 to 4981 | 19.3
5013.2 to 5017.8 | 27.1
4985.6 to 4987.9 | 27.5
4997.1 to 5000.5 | 27.7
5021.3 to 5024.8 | 27.4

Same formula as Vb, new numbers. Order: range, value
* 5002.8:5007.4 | 26.8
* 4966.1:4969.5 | 19.3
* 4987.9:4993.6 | 27.8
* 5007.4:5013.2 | 26.4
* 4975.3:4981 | 18.1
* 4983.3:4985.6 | 25.6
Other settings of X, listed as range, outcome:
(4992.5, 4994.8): 29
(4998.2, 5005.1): 27.5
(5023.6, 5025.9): 27.1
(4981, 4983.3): 23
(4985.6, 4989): 27.3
